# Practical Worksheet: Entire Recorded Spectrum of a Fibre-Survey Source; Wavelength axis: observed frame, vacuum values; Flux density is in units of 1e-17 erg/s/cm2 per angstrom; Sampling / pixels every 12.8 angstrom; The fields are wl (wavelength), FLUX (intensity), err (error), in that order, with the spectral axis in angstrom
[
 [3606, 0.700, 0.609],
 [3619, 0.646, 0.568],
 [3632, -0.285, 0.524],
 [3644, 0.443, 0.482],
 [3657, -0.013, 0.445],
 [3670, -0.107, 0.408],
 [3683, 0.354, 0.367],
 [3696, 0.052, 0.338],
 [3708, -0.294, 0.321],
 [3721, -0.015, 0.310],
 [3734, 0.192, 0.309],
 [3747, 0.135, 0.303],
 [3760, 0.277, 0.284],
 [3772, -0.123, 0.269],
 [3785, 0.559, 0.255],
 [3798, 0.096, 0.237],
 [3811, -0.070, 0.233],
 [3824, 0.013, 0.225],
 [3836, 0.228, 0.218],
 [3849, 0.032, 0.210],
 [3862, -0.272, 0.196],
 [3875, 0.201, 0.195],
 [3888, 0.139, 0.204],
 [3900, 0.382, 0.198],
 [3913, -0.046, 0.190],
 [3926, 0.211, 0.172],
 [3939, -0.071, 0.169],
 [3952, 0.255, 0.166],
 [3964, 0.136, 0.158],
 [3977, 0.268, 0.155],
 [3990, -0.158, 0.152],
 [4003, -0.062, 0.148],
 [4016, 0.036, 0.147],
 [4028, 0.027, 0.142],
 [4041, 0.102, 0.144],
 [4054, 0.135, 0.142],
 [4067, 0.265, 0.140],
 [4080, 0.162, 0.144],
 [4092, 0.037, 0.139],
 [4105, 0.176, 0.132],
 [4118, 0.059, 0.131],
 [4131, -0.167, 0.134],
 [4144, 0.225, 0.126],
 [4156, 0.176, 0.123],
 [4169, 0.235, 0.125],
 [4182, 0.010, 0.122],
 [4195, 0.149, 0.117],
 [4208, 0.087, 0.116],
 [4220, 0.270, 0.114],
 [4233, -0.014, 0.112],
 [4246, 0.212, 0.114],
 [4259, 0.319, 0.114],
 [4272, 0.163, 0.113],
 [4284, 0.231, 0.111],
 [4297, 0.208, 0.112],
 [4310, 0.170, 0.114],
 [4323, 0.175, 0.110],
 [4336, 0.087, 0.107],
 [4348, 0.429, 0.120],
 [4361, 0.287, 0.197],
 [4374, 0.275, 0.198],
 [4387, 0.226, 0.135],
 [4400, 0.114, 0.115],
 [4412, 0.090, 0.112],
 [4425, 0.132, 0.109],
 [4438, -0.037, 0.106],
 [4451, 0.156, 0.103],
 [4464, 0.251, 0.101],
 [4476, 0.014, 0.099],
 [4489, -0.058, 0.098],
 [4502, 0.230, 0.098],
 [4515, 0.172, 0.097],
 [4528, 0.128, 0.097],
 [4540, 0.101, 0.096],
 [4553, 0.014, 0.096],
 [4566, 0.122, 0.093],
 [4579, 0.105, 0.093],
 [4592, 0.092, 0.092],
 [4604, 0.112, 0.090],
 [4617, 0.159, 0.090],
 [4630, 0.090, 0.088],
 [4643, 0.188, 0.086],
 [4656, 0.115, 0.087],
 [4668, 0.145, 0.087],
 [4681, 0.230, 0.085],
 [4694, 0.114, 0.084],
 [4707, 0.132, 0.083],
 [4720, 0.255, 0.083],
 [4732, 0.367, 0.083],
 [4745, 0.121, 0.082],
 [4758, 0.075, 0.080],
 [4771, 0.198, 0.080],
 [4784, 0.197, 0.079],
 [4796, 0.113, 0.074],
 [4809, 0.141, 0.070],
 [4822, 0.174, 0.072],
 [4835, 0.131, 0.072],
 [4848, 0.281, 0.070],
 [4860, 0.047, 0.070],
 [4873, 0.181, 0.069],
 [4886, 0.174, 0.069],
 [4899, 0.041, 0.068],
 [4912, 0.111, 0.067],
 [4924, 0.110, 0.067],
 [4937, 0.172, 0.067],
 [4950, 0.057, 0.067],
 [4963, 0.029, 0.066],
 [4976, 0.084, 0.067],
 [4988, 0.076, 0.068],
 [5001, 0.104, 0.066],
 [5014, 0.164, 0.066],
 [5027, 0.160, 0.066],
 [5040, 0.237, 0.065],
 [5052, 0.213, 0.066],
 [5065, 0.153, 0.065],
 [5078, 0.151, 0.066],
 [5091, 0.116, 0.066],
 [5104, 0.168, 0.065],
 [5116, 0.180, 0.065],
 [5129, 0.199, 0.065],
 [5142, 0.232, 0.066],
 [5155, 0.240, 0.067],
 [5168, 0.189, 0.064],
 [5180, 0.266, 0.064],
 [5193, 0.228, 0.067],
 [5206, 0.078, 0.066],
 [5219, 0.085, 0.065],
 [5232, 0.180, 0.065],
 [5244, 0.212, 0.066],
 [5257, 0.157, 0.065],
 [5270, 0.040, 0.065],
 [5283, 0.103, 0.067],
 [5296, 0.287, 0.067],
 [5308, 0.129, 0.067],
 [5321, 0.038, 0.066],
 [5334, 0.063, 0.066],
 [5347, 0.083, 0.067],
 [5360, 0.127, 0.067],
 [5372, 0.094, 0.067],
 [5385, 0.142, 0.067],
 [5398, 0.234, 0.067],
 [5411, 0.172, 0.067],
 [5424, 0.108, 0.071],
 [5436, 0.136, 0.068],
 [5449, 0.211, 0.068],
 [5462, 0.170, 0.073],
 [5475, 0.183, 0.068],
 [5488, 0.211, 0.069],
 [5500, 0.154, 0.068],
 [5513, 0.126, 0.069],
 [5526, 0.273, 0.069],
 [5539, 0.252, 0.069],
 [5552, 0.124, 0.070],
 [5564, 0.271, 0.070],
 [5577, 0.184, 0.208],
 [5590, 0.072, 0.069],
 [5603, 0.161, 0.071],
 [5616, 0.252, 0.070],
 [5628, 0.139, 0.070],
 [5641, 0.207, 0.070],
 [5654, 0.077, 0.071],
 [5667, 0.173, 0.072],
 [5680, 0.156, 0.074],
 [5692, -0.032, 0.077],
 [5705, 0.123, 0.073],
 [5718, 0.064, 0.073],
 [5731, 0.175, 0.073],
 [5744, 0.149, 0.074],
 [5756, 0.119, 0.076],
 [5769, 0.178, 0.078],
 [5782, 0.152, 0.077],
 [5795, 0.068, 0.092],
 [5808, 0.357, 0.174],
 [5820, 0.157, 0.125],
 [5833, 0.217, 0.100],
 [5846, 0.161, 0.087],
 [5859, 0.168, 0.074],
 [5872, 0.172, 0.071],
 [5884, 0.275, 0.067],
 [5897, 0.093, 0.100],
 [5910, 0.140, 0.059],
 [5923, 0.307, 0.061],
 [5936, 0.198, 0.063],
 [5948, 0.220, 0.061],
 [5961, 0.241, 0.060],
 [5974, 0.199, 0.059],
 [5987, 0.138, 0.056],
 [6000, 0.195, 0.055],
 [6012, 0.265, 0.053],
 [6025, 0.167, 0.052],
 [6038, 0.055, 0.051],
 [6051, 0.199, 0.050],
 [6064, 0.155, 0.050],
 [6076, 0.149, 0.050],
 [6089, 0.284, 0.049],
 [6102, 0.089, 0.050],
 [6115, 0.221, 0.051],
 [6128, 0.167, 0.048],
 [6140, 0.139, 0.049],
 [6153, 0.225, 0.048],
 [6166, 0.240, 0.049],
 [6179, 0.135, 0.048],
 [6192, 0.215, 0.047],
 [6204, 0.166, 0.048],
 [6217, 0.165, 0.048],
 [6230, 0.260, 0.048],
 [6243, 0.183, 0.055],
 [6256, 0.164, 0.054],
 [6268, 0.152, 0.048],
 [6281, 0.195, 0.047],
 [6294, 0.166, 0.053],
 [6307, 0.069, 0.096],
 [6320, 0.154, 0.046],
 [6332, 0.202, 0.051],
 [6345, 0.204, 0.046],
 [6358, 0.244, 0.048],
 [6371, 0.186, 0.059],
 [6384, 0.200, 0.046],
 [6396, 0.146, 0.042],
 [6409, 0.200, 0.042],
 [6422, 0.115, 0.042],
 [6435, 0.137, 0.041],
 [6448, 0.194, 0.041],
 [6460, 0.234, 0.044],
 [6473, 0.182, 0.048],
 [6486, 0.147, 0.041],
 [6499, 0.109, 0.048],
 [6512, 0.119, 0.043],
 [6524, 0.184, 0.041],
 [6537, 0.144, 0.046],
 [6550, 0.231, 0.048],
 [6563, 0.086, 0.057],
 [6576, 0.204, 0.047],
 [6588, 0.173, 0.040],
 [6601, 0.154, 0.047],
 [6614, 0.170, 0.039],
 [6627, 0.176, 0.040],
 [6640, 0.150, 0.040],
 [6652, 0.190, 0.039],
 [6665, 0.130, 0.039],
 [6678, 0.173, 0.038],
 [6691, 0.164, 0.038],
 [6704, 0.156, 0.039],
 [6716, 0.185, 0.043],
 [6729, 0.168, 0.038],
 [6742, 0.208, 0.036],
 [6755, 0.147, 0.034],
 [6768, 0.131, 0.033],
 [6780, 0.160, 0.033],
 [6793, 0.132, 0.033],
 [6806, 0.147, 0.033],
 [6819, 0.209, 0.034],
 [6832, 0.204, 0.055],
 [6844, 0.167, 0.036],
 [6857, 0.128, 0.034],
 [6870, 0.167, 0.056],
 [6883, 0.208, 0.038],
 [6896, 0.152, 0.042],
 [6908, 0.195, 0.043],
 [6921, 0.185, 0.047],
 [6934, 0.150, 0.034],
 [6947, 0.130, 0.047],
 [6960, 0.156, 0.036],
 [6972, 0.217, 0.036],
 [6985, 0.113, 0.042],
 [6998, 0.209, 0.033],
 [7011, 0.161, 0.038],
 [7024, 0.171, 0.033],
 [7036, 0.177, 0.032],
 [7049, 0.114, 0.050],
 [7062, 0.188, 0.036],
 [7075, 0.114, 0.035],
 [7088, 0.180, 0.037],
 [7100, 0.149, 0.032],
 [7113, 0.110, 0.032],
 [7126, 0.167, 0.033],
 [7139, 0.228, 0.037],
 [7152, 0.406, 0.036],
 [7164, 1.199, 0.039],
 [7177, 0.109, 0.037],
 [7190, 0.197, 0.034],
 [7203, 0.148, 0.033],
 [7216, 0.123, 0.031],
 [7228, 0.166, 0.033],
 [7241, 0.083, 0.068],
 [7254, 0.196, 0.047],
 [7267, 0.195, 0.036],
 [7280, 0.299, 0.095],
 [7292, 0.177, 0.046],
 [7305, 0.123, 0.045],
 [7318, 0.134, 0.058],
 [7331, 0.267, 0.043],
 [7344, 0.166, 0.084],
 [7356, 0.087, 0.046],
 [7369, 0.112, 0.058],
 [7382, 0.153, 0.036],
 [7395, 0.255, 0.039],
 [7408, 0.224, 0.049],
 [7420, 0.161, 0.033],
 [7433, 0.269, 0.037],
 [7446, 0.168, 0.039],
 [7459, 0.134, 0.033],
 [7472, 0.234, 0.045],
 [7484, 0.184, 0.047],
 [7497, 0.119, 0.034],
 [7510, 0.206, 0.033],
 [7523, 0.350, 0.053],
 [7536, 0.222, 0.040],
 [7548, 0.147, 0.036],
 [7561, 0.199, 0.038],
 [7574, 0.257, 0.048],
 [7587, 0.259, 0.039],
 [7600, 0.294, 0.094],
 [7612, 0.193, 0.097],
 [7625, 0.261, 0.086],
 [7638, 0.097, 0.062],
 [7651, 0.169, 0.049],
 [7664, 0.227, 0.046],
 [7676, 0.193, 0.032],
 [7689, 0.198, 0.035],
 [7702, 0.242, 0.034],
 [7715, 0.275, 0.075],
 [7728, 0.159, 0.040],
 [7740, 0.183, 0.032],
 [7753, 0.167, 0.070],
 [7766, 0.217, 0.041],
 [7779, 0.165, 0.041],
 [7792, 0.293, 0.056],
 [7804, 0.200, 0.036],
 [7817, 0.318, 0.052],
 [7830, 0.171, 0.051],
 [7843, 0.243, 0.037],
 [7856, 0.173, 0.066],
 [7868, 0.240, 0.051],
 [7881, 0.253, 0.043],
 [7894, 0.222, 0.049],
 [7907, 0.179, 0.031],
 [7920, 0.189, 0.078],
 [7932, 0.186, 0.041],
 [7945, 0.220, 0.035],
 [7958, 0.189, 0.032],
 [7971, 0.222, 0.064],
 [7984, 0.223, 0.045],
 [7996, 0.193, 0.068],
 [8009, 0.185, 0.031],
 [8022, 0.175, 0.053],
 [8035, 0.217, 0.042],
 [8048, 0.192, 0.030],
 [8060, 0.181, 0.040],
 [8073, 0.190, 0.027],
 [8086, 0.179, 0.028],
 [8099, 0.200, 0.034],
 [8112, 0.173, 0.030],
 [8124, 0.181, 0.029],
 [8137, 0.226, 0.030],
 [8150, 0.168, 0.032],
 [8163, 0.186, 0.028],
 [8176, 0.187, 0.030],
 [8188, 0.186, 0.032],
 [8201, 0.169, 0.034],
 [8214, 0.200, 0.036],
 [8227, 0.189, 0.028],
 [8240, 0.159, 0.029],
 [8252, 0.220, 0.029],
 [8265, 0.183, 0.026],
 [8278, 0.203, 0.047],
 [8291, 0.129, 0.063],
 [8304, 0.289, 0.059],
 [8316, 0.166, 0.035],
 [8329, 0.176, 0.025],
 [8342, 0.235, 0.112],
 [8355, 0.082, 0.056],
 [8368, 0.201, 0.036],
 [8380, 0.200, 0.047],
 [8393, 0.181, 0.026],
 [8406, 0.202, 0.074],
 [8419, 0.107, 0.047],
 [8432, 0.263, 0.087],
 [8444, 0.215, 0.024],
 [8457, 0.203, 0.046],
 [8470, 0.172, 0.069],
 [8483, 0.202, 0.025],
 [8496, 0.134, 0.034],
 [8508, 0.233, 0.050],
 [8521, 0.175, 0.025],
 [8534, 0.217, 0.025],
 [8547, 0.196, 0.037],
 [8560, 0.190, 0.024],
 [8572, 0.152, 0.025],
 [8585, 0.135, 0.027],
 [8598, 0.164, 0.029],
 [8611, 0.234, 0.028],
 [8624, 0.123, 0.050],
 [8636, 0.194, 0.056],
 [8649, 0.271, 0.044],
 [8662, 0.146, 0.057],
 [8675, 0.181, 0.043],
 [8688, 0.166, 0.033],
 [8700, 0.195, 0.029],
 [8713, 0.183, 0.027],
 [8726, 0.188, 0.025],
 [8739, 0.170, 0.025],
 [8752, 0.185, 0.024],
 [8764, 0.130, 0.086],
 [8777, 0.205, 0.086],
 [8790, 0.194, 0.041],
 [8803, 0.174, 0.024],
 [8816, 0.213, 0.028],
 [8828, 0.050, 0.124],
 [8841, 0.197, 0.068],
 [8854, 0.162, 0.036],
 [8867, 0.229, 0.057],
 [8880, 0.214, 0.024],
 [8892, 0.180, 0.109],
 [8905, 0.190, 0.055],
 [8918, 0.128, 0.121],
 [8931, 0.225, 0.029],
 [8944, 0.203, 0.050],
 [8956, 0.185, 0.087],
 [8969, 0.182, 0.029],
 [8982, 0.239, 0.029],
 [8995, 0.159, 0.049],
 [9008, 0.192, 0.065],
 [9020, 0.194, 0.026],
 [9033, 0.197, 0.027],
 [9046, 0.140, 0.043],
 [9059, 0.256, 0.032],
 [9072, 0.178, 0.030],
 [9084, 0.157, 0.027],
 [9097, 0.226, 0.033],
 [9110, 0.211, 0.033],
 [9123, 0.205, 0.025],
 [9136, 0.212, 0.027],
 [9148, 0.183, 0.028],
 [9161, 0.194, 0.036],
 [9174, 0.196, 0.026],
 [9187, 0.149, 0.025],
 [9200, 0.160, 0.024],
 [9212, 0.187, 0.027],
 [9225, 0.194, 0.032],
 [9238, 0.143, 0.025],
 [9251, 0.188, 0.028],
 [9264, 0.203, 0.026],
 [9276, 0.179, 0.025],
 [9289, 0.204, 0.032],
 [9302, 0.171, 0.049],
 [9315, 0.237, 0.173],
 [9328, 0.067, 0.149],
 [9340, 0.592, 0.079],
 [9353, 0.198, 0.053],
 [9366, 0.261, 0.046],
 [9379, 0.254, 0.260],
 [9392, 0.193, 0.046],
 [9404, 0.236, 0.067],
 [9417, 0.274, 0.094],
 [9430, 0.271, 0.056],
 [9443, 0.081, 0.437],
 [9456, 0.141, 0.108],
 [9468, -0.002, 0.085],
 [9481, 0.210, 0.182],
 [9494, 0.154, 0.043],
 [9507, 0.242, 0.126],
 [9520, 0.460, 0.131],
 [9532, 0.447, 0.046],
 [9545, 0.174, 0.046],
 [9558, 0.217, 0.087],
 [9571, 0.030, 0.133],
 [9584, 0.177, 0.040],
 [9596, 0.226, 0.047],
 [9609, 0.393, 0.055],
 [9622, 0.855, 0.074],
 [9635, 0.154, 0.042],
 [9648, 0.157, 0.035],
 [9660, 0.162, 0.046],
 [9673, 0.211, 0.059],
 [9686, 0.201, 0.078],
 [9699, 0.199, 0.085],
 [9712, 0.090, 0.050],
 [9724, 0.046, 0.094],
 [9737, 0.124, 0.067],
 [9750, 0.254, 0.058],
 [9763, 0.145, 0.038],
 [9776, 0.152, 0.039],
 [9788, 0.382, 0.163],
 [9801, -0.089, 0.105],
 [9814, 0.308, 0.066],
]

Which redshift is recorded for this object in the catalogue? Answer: 0.92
